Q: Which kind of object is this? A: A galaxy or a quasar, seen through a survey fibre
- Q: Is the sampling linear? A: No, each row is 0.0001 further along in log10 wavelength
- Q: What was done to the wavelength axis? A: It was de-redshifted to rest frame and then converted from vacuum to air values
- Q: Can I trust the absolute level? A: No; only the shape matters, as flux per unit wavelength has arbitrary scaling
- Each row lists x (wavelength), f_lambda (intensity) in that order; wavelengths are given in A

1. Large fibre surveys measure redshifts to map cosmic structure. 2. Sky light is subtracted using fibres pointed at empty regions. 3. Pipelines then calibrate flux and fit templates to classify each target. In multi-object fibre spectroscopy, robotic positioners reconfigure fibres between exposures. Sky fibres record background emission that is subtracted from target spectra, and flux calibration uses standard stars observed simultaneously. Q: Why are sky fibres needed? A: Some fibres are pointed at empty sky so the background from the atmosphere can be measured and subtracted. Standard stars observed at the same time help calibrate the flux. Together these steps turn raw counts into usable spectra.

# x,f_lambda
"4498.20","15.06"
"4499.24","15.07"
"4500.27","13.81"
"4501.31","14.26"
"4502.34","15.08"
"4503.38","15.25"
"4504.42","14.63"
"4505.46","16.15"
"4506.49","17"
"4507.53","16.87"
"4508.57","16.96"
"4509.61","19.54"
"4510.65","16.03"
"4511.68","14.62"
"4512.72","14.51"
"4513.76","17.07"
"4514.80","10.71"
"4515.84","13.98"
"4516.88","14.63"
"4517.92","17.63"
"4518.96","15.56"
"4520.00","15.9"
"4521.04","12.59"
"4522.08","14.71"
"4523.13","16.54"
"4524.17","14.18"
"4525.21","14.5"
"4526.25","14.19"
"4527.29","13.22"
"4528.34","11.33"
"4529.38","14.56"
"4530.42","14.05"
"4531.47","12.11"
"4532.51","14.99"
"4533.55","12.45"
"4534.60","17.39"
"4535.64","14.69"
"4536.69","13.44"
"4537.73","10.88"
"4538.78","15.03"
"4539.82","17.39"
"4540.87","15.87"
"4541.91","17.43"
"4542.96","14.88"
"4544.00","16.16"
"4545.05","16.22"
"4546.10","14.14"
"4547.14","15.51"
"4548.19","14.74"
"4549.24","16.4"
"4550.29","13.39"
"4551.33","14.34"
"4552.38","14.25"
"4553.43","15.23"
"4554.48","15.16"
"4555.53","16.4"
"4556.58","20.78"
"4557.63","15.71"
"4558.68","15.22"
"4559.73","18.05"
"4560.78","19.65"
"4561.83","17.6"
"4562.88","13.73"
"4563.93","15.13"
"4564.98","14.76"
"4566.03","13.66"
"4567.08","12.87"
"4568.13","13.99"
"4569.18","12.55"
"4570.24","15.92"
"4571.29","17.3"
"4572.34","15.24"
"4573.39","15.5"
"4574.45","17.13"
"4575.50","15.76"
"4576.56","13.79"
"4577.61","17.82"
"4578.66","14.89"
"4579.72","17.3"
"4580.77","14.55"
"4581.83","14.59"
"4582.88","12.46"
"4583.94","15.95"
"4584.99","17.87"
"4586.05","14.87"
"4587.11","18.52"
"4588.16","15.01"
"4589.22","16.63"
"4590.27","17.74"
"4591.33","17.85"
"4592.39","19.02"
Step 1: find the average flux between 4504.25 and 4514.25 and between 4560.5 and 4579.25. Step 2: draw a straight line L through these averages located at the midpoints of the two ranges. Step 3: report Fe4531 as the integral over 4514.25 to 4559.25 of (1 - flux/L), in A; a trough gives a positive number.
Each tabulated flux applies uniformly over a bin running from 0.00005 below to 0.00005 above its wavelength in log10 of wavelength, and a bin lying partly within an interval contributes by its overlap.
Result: 3.00 A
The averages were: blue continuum 16.4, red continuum 15.4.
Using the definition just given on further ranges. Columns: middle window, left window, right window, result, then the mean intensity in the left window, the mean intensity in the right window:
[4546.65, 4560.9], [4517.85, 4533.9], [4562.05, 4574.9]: -1.28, 14.2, 14.9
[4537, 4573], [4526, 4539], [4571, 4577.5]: -1.49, 13.7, 15.9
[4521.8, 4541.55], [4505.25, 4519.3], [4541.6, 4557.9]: 1.77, 15.8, 15.6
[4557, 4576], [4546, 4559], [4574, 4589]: 0.08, 15.5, 15.8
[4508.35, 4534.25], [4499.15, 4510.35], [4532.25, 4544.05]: 1.38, 15.9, 15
